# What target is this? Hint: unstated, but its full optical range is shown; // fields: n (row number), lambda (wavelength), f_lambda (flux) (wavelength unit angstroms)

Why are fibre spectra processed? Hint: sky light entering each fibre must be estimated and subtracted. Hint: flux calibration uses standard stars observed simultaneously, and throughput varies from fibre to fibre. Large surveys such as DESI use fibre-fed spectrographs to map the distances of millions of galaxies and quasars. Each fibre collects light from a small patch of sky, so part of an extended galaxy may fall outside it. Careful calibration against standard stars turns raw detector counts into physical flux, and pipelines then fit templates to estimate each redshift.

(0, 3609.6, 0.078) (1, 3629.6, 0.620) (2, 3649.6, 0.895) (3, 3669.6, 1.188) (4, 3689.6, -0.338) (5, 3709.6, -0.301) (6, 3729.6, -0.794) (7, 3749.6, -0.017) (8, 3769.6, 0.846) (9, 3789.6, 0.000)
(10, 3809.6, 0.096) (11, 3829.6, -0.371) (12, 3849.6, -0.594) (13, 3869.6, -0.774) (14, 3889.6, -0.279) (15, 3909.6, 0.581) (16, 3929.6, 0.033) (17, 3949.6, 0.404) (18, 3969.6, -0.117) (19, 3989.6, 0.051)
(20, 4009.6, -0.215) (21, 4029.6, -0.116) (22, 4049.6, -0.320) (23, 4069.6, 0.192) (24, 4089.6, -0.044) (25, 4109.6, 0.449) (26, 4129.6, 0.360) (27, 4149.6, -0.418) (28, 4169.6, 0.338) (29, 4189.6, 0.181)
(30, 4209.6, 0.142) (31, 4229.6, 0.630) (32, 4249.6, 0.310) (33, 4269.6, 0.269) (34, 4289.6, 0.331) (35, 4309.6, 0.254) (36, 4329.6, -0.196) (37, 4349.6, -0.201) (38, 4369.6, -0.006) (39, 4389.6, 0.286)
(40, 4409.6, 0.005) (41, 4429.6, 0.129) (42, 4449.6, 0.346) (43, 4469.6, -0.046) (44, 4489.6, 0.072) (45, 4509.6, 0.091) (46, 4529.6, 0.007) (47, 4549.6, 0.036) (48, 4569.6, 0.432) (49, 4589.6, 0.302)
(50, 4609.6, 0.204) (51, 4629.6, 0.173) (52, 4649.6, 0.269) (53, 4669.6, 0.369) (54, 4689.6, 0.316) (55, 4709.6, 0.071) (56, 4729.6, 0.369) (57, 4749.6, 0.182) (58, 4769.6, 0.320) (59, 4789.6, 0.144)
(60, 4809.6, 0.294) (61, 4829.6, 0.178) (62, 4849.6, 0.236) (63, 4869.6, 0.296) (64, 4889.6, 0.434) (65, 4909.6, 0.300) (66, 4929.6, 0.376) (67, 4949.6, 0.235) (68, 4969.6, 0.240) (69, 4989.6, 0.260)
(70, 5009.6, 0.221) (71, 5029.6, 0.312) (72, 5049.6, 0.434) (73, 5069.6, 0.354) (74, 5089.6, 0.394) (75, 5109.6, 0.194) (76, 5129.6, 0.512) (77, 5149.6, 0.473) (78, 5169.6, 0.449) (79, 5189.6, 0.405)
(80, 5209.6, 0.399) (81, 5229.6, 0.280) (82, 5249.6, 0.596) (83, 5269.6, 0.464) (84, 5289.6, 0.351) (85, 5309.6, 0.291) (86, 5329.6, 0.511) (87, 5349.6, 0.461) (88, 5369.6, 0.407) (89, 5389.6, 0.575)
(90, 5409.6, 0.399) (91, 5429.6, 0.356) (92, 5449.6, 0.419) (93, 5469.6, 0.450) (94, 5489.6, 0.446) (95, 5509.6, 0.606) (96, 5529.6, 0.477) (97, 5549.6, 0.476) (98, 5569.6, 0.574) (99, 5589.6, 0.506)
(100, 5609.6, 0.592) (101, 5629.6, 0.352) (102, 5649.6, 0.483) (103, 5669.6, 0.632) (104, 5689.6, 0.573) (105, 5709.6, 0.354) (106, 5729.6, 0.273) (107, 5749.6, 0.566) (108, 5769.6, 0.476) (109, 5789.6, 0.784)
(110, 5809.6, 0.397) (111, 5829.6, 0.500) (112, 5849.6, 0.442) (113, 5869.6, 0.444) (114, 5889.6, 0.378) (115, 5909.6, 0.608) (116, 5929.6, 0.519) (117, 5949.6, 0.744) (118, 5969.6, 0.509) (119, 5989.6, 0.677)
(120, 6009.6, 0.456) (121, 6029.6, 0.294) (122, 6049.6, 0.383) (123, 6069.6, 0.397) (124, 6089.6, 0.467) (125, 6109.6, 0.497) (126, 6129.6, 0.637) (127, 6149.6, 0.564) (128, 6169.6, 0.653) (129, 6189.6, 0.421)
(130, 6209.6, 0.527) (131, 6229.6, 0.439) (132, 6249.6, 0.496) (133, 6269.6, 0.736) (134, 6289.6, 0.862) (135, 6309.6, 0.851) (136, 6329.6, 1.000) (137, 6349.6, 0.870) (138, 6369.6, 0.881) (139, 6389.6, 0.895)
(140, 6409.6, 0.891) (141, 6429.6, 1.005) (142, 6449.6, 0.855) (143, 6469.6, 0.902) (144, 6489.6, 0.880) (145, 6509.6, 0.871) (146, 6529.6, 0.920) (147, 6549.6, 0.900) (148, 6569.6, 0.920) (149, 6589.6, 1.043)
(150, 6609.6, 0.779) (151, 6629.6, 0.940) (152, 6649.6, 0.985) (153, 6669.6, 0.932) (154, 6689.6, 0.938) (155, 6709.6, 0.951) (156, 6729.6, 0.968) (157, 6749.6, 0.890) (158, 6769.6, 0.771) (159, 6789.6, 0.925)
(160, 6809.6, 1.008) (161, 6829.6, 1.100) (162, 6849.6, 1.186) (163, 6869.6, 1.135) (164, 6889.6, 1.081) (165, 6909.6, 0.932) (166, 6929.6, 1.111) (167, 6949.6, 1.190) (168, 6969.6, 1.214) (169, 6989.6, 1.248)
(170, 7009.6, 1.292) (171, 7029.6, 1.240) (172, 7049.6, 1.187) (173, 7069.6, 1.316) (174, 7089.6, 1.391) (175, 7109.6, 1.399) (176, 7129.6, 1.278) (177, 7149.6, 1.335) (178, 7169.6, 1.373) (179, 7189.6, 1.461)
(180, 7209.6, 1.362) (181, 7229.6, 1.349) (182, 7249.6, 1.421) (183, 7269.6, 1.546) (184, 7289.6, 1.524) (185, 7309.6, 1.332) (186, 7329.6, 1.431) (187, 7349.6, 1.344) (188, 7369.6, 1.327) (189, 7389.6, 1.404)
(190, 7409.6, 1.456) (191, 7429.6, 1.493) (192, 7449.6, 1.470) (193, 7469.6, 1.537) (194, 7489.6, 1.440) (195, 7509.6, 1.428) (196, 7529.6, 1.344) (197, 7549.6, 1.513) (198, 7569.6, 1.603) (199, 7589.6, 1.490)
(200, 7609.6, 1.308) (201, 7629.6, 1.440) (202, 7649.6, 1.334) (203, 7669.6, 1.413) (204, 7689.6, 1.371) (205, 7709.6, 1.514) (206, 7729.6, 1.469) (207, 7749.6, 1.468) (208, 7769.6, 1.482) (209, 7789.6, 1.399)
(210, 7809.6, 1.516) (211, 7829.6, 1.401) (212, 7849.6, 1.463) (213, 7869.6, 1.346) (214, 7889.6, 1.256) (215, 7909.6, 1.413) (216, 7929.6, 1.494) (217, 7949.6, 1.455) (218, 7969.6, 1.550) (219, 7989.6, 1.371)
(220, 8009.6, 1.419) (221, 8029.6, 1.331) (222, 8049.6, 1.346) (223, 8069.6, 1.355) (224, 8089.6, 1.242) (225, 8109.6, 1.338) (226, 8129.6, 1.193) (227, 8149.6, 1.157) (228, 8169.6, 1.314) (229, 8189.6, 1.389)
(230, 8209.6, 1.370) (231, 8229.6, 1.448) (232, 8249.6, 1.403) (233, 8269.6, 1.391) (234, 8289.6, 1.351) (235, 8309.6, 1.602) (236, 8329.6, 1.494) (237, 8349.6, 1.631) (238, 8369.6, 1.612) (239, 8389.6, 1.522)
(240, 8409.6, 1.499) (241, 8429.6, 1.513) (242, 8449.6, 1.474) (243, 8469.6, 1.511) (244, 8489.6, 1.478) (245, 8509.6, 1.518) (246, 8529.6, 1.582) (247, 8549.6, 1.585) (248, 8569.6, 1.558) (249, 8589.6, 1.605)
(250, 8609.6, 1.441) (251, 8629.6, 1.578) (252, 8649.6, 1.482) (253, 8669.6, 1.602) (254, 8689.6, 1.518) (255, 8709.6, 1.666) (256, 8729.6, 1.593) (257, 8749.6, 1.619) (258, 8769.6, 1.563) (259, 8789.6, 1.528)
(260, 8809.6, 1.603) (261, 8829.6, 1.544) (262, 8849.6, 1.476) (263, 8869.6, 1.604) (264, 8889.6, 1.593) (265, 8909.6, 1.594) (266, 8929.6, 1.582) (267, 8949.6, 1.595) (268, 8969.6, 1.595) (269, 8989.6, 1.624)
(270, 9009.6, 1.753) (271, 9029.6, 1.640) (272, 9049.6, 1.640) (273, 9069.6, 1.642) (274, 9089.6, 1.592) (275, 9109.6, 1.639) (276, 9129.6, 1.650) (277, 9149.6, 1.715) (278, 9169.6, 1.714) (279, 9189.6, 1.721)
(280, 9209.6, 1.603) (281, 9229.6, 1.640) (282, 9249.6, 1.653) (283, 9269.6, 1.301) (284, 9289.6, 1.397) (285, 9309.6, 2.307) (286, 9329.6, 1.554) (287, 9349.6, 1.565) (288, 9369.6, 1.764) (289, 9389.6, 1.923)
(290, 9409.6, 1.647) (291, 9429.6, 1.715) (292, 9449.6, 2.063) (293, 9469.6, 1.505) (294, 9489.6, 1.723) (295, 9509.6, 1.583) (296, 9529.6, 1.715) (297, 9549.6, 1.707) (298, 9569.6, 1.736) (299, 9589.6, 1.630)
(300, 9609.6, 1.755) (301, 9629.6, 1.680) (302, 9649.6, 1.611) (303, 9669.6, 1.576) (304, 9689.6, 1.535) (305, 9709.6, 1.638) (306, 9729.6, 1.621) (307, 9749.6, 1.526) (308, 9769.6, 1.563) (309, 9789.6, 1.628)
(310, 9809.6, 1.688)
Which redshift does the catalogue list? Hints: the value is 0.573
